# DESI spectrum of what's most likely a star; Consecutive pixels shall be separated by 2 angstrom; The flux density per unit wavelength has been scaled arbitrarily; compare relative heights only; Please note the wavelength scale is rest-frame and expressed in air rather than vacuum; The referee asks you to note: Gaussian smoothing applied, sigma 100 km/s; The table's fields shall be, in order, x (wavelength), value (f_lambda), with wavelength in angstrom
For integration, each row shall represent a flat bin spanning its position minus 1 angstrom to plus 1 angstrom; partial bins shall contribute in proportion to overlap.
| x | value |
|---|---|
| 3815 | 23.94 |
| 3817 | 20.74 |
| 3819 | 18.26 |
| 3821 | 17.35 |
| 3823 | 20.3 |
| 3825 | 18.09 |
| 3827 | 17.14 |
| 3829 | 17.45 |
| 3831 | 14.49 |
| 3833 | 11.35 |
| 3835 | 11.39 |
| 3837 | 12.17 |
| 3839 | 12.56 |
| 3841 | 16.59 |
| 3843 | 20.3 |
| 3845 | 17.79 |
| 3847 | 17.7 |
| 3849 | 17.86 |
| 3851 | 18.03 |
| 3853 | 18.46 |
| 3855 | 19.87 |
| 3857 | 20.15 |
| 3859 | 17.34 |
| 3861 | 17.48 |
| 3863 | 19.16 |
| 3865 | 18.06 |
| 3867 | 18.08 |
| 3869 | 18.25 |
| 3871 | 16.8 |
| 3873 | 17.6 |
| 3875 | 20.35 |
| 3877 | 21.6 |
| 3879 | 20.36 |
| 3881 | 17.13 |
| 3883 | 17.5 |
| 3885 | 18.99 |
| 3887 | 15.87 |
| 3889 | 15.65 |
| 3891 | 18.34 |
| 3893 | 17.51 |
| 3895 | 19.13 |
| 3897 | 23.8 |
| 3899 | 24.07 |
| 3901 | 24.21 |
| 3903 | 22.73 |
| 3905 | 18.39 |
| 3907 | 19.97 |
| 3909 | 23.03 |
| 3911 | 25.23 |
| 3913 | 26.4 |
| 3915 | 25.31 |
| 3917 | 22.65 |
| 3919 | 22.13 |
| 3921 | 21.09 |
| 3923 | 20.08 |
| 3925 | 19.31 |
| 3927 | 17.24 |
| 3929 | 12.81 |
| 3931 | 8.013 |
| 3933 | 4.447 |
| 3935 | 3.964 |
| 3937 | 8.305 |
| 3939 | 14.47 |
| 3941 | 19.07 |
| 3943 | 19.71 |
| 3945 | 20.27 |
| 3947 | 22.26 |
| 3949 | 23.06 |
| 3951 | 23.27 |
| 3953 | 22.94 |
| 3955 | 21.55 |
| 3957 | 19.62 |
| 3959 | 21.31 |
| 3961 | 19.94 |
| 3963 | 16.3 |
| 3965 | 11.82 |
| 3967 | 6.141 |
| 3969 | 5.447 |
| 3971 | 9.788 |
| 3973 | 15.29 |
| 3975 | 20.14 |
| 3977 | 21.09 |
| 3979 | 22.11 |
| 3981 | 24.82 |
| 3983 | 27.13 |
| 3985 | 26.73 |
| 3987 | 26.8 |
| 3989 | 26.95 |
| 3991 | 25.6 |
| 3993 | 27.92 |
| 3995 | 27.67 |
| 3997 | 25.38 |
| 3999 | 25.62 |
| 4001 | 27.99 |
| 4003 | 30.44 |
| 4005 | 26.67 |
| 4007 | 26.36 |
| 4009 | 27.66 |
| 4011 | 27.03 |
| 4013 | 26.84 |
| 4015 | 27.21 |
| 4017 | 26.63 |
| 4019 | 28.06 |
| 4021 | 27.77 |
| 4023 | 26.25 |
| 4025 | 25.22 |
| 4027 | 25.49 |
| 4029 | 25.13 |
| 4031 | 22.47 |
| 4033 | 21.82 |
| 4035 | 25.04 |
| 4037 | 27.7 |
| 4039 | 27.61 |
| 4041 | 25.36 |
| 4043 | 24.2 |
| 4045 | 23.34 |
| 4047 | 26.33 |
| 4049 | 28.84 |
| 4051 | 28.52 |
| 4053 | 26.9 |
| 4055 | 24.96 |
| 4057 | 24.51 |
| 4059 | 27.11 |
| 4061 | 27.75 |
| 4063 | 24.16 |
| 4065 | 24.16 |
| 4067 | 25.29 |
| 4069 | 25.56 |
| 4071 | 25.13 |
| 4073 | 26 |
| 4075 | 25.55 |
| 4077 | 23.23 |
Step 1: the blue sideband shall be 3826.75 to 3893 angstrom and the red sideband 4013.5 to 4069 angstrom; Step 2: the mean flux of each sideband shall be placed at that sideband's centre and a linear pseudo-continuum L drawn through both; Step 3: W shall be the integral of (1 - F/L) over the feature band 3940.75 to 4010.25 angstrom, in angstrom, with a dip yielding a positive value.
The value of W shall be 2.9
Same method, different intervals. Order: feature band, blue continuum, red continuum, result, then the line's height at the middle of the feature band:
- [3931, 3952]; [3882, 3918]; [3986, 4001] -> 7.3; 23.5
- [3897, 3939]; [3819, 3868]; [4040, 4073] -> 3.1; 20.1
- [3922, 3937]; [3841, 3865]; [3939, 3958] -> 6.2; 20.5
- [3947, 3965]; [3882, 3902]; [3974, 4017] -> 2.3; 23.6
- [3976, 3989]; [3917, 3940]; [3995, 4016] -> -0.9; 23.3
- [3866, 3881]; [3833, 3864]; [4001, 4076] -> -0.6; 18.1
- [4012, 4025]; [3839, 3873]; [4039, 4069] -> -1.3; 24.5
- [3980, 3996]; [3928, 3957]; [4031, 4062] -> -4.9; 20.4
